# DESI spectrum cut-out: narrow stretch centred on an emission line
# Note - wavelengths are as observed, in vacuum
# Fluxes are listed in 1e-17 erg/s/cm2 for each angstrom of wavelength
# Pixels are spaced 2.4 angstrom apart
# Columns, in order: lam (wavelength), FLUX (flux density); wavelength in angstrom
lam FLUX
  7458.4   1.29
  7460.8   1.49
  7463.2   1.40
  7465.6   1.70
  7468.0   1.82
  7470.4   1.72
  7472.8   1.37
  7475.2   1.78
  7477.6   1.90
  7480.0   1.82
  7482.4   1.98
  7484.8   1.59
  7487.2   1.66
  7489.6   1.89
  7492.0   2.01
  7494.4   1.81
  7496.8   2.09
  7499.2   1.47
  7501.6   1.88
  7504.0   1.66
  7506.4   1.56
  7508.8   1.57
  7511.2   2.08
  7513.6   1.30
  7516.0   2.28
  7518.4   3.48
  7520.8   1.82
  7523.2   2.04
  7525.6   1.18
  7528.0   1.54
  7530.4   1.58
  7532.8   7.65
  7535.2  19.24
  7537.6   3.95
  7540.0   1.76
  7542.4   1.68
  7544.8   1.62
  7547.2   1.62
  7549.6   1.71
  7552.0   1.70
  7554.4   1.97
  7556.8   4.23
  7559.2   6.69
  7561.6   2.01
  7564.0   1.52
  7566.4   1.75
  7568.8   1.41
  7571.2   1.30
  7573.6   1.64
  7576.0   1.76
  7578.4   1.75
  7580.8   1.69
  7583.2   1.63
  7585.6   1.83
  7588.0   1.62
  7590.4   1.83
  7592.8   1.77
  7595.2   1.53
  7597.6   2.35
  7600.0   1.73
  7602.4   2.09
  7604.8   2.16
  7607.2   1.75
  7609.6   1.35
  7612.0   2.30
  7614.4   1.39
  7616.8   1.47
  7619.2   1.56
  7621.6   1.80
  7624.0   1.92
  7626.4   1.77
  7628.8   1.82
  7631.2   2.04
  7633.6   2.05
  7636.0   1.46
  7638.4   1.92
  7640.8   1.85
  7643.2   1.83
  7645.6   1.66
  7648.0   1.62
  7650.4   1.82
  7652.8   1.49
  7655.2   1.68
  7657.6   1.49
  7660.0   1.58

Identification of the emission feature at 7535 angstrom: H-alpha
